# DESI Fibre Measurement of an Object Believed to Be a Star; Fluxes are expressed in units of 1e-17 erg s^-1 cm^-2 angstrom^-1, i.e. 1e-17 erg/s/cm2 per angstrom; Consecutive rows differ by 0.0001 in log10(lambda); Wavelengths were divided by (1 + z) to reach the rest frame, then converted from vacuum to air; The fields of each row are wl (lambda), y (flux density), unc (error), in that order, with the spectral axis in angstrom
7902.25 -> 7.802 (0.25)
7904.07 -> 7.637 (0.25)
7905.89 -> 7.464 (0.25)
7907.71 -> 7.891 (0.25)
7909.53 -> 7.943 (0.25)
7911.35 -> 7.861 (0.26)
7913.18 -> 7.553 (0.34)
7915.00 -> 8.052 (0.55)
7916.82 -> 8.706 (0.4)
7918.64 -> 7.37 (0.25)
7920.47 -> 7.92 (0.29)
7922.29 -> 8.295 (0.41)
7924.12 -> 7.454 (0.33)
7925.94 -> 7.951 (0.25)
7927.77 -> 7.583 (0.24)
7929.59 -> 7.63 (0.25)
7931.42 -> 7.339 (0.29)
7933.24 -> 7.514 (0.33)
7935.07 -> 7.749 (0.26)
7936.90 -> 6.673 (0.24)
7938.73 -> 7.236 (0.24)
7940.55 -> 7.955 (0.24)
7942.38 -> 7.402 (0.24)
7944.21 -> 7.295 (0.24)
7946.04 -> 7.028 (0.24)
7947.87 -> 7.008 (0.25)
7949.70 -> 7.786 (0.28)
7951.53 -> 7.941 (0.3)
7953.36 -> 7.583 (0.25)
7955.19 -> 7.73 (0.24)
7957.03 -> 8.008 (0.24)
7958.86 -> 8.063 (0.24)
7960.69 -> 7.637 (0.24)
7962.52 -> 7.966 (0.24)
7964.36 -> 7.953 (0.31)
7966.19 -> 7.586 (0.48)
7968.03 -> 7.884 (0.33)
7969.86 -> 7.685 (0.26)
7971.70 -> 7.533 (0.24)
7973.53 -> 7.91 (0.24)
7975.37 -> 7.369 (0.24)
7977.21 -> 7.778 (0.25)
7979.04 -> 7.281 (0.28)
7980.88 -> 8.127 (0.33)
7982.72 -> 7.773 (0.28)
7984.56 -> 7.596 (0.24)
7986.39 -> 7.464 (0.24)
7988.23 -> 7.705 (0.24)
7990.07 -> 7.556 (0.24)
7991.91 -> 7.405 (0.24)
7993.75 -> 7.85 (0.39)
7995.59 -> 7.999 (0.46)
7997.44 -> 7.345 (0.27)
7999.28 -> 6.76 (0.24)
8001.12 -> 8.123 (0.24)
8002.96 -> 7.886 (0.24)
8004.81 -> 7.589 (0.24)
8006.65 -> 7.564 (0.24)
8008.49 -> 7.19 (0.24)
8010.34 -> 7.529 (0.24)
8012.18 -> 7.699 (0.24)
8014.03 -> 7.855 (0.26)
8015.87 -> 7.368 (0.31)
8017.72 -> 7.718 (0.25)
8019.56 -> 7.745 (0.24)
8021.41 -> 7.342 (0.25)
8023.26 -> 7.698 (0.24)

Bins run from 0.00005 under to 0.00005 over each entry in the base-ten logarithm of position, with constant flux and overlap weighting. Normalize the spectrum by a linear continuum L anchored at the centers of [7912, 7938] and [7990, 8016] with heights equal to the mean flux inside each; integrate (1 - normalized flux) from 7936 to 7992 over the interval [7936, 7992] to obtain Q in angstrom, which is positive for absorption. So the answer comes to 0.2 angstrom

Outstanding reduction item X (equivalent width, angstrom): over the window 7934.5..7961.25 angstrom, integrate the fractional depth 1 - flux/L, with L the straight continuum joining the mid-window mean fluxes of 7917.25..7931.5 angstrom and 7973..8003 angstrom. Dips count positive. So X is 0.6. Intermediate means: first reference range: 7.75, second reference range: 7.63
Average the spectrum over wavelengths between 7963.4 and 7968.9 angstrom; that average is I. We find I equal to 7.8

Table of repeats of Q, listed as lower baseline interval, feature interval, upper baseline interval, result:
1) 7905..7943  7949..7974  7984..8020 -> -0.5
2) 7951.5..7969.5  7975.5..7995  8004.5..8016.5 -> 0.1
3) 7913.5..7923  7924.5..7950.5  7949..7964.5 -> 1.7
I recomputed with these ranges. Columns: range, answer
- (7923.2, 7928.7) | 7.66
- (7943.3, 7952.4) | 7.41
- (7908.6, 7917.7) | 8.02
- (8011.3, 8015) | 7.77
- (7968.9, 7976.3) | 7.62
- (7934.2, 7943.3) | 7.4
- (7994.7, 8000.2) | 7.36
